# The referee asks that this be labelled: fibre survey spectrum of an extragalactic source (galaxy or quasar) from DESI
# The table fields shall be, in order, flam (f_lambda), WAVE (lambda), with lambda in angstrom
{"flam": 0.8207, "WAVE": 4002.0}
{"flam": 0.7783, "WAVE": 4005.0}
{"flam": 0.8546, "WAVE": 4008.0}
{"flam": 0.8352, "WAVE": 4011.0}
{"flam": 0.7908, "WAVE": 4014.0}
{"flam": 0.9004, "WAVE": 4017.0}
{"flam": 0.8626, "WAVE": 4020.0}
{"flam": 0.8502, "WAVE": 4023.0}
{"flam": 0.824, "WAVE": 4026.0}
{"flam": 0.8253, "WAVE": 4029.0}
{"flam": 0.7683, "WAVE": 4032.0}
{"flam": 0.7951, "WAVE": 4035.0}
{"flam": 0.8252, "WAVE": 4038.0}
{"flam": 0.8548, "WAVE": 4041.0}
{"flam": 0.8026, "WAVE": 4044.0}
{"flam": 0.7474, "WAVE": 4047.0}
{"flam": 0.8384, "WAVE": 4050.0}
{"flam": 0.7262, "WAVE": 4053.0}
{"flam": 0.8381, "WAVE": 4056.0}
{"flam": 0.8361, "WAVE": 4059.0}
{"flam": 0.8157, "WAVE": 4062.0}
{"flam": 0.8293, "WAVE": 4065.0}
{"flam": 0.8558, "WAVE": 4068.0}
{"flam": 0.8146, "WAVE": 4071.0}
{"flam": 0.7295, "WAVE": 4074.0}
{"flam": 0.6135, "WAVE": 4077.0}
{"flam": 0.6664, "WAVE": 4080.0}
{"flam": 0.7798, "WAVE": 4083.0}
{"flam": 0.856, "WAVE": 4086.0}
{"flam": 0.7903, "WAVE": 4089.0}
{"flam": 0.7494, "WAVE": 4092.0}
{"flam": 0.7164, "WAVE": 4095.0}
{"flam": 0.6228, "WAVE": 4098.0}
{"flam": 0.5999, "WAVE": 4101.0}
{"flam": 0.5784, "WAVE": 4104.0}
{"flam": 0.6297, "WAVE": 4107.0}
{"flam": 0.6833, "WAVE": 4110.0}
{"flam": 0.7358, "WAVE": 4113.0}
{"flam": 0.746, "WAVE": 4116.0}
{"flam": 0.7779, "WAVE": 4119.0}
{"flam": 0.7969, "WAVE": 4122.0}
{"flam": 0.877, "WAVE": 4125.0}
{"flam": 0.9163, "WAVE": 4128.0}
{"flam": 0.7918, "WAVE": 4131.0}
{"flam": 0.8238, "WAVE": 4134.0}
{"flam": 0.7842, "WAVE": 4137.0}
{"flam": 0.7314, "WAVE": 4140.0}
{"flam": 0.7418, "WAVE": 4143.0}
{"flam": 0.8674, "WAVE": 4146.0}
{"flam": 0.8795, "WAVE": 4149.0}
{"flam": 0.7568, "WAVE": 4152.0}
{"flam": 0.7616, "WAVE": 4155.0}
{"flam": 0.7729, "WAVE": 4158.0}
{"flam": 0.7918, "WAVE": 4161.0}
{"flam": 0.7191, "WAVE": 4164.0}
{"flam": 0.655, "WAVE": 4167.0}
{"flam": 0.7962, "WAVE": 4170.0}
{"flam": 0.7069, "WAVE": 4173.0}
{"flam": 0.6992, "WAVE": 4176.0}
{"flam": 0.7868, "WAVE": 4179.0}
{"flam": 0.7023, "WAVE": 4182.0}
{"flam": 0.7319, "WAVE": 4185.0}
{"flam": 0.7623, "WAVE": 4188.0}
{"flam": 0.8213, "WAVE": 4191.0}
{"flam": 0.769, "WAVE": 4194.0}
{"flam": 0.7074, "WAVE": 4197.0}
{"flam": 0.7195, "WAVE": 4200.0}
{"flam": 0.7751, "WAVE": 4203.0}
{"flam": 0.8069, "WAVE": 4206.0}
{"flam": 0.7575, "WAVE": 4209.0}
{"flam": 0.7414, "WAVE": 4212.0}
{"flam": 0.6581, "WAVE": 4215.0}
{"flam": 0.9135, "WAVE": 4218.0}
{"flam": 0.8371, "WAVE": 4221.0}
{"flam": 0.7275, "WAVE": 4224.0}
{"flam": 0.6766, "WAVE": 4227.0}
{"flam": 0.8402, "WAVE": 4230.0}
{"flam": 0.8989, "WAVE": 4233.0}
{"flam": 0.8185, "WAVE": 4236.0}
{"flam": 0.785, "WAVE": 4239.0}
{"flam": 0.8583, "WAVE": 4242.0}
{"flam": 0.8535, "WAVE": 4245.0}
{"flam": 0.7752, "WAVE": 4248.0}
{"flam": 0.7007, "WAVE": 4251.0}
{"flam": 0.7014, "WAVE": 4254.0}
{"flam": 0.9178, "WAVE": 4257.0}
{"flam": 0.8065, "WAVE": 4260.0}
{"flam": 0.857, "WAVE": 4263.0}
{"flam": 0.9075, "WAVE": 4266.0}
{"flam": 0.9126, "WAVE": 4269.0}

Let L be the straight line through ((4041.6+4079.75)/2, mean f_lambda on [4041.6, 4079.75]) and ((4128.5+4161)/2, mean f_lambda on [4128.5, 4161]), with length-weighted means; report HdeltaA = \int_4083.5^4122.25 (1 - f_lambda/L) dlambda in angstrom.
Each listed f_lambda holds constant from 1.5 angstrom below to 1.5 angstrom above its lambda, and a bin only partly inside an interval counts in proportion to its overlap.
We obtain 3.8 angstrom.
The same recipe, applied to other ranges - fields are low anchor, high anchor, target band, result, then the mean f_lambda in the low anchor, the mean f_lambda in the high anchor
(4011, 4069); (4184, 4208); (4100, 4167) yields 2.1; 0.82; 0.762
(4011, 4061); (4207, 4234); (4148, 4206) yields 2.7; 0.818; 0.782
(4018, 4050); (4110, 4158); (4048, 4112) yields 5.2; 0.818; 0.795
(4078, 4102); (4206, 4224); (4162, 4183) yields 0.9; 0.723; 0.779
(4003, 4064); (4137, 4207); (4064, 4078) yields 0.5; 0.819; 0.759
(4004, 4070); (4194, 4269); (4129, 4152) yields 0.1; 0.821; 0.795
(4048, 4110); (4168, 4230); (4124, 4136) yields -1.6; 0.743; 0.756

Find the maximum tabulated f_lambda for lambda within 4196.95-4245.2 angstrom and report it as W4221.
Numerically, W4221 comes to 0.9135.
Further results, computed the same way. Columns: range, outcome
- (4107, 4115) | 0.7358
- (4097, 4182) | 0.9163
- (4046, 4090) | 0.856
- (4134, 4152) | 0.8795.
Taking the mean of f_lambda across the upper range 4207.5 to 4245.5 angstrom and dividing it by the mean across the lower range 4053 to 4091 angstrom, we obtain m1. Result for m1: 1.0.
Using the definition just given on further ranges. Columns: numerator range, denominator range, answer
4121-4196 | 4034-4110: 1.03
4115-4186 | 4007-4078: 0.96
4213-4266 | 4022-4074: 0.99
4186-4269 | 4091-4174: 1.06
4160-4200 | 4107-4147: 0.95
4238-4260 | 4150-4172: 1.06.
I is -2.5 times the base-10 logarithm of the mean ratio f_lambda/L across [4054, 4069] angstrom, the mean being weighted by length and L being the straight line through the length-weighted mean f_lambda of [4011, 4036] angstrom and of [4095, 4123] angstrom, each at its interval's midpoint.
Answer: -0.09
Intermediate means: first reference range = 0.828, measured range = 0.831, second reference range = 0.685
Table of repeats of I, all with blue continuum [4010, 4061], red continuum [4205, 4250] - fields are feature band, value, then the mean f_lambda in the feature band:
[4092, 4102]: 0.22 mag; 0.664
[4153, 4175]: 0.08 mag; 0.743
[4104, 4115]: 0.20 mag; 0.672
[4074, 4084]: 0.18 mag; 0.688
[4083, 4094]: 0.03 mag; 0.792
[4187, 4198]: 0.04 mag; 0.768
